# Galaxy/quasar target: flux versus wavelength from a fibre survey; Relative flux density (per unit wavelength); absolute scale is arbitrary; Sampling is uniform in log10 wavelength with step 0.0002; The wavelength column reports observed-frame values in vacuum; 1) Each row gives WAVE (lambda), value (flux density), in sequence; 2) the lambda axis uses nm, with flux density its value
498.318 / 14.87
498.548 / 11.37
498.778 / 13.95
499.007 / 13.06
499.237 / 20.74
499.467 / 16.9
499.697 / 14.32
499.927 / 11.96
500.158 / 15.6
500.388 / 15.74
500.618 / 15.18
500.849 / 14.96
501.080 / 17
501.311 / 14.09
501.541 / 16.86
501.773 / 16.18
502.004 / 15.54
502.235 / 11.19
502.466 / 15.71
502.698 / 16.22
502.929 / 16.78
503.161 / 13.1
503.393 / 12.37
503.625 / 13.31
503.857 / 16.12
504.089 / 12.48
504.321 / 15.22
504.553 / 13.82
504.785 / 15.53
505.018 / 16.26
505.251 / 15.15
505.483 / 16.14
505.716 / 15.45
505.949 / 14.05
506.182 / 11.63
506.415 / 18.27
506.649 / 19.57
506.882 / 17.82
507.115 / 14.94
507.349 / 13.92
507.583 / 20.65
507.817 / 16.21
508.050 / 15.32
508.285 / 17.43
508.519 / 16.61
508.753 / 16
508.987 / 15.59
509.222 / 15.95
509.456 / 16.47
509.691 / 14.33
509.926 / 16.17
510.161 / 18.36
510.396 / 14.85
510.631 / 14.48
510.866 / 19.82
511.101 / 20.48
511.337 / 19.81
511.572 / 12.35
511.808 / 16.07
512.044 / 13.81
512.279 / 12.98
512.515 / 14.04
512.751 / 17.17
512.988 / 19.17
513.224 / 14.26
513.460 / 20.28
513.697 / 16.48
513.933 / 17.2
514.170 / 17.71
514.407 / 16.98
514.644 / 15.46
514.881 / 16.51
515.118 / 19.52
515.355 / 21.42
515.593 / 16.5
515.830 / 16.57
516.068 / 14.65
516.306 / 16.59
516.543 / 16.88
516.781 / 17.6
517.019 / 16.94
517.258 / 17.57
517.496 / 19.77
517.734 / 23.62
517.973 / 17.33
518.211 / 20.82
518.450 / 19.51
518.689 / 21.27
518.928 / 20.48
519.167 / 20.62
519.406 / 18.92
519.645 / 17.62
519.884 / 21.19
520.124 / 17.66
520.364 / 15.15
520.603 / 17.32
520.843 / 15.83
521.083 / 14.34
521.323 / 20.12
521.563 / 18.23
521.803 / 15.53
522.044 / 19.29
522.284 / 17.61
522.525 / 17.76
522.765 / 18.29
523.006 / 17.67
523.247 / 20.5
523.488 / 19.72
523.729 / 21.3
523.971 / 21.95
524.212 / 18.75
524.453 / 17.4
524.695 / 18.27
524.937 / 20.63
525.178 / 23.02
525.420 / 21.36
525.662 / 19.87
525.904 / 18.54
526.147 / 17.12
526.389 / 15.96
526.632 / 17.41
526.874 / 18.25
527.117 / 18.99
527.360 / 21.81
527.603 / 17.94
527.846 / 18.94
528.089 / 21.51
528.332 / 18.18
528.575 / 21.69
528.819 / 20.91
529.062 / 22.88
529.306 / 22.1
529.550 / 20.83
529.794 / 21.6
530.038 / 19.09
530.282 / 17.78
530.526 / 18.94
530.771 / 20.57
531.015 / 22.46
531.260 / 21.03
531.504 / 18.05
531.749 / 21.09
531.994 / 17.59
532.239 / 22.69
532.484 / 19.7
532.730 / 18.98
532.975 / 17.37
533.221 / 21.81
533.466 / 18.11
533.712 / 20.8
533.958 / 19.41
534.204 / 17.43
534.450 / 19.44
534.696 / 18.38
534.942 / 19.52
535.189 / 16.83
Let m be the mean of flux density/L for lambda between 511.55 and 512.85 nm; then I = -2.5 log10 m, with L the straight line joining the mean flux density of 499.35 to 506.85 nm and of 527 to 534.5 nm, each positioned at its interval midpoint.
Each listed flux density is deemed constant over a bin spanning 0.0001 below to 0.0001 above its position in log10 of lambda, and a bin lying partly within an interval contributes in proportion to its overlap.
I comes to 0.15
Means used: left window 15.1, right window 20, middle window 14.5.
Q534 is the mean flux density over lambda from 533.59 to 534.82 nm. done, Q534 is 19.1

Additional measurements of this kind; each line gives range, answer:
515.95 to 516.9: 16.4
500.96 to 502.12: 15.9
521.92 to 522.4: 18.4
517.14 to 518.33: 19.8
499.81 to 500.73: 14.6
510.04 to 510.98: 16.9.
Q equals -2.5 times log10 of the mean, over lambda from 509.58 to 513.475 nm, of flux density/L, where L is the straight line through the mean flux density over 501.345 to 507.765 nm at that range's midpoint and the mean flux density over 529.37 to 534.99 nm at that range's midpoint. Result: 0.01 mag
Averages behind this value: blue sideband 15.3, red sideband 19.7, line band 16.3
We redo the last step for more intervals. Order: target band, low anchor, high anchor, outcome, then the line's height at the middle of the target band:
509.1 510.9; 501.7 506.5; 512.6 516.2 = 0.00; 16.2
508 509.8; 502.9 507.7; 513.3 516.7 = 0.01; 16.1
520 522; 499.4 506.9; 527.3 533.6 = 0.09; 18.4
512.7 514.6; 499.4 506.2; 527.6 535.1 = -0.04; 16.8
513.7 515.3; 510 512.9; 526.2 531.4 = -0.03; 16.9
